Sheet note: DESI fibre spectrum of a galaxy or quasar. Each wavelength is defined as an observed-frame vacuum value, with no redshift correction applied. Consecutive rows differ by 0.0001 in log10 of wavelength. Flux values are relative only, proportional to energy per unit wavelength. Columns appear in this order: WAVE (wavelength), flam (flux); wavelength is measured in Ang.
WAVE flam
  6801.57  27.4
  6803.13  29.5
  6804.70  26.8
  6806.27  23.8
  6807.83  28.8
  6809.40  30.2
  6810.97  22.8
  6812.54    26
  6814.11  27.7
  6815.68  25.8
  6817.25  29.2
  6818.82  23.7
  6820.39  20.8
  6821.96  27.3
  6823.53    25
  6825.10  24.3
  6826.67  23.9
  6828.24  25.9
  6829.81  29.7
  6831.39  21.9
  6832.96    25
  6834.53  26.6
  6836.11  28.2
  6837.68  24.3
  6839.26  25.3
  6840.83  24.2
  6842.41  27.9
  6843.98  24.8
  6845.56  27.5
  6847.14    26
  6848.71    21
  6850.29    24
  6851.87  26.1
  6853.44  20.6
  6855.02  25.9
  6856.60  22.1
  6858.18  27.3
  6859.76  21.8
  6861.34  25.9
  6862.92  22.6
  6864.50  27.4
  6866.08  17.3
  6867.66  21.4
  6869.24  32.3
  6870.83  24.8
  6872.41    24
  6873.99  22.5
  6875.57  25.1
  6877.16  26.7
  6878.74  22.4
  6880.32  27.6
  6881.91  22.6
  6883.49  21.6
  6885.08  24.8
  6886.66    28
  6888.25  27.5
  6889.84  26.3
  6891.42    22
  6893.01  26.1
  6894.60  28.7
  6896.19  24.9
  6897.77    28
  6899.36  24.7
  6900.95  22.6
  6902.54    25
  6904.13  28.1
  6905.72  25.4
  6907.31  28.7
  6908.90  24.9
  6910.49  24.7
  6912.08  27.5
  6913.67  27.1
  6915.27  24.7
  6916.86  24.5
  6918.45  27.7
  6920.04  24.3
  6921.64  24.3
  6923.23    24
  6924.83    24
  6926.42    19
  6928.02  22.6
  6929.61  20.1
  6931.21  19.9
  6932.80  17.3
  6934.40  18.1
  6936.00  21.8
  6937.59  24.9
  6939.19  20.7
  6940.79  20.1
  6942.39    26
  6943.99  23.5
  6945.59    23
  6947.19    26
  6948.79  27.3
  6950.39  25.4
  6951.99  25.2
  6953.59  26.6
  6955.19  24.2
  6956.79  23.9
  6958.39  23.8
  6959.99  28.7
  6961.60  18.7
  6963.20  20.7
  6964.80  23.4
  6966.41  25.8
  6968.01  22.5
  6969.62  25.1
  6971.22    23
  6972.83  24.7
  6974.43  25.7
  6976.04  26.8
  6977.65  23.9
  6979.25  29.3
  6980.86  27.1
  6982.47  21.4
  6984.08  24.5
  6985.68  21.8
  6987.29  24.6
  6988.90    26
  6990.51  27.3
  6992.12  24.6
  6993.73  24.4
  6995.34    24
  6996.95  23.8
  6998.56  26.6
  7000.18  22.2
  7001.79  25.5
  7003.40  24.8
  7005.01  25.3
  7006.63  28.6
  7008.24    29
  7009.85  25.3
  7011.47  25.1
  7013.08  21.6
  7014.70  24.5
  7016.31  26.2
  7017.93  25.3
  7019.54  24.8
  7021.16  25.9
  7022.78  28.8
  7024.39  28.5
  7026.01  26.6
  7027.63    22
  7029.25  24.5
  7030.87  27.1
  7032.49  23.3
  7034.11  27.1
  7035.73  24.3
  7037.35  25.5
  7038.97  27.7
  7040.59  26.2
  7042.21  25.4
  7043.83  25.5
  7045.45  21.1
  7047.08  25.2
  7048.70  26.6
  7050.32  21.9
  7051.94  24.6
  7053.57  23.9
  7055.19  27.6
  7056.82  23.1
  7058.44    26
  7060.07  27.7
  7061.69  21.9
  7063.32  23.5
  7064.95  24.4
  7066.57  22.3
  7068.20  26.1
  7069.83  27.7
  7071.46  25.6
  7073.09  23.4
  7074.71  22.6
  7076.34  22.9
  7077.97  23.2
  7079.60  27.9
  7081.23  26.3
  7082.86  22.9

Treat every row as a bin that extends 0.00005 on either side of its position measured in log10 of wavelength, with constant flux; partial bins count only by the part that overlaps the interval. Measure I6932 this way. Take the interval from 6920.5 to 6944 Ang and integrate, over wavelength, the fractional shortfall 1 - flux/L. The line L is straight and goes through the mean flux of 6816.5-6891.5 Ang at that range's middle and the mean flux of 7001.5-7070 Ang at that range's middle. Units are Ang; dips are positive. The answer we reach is 3.1 Ang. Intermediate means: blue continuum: 24.9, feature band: 21.7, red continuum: 25.3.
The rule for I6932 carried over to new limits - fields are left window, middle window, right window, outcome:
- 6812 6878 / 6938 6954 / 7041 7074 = 0.3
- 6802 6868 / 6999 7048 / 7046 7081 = -1.3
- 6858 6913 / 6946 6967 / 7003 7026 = 0.9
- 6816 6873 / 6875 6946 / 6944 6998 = 1.5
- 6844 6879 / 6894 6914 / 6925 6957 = -2.2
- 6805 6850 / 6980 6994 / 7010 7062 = 0.4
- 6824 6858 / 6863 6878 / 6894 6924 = 0.5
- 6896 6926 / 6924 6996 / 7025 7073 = 4.4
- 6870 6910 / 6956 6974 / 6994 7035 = 1.2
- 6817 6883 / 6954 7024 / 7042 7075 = -0.7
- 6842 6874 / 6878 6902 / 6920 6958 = -1.3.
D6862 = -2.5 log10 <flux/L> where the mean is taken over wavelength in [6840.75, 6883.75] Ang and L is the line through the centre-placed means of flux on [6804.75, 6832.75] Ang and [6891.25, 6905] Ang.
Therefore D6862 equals 0.05 mag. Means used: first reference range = 25.7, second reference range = 25.7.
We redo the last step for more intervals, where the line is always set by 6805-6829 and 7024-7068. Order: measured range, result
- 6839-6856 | 0.03 mag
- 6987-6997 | 0.00 mag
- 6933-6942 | 0.20 mag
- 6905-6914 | -0.04 mag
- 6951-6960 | 0.00 mag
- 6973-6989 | 0.00 mag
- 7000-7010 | -0.04 mag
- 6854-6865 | 0.04 mag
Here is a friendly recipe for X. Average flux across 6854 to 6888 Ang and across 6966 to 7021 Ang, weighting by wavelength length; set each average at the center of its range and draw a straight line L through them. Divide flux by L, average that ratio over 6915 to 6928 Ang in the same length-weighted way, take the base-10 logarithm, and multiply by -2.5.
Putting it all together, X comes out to 0.03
